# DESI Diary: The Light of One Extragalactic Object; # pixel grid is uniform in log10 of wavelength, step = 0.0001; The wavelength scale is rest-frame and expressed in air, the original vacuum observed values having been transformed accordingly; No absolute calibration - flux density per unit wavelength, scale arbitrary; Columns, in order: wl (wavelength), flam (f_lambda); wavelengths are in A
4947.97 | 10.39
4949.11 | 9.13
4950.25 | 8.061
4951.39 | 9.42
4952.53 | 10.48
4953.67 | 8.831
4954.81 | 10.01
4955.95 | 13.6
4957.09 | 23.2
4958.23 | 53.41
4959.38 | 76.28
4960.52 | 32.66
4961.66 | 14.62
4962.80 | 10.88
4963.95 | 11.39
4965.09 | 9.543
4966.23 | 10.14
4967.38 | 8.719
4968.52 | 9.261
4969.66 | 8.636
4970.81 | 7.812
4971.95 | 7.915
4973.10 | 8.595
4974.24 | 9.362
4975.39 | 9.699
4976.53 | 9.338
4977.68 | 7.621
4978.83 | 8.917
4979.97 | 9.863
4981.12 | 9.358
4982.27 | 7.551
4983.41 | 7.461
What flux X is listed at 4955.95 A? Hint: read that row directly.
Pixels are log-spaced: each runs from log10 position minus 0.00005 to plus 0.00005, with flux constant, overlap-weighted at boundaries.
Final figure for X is 13.6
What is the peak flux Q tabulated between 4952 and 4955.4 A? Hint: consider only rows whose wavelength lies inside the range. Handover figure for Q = 10.48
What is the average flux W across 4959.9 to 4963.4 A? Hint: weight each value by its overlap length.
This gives 20.2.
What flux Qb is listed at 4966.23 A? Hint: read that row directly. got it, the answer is 10.14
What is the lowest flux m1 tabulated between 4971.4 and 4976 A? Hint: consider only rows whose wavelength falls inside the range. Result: 7.915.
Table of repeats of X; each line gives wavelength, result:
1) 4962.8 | 10.88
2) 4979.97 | 9.863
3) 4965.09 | 9.543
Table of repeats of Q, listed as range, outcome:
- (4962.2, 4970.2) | 11.39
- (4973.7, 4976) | 9.699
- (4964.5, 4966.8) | 10.14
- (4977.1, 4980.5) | 9.863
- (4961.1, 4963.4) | 14.62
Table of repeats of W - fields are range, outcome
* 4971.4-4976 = 8.9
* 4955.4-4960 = 41.6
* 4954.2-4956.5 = 11.7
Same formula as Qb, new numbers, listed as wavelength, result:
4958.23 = 53.41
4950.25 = 8.061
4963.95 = 11.39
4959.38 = 76.28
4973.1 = 8.595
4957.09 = 23.2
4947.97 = 10.39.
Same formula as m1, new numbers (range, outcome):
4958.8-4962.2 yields 14.62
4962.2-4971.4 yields 7.812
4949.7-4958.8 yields 8.061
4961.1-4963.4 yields 10.88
